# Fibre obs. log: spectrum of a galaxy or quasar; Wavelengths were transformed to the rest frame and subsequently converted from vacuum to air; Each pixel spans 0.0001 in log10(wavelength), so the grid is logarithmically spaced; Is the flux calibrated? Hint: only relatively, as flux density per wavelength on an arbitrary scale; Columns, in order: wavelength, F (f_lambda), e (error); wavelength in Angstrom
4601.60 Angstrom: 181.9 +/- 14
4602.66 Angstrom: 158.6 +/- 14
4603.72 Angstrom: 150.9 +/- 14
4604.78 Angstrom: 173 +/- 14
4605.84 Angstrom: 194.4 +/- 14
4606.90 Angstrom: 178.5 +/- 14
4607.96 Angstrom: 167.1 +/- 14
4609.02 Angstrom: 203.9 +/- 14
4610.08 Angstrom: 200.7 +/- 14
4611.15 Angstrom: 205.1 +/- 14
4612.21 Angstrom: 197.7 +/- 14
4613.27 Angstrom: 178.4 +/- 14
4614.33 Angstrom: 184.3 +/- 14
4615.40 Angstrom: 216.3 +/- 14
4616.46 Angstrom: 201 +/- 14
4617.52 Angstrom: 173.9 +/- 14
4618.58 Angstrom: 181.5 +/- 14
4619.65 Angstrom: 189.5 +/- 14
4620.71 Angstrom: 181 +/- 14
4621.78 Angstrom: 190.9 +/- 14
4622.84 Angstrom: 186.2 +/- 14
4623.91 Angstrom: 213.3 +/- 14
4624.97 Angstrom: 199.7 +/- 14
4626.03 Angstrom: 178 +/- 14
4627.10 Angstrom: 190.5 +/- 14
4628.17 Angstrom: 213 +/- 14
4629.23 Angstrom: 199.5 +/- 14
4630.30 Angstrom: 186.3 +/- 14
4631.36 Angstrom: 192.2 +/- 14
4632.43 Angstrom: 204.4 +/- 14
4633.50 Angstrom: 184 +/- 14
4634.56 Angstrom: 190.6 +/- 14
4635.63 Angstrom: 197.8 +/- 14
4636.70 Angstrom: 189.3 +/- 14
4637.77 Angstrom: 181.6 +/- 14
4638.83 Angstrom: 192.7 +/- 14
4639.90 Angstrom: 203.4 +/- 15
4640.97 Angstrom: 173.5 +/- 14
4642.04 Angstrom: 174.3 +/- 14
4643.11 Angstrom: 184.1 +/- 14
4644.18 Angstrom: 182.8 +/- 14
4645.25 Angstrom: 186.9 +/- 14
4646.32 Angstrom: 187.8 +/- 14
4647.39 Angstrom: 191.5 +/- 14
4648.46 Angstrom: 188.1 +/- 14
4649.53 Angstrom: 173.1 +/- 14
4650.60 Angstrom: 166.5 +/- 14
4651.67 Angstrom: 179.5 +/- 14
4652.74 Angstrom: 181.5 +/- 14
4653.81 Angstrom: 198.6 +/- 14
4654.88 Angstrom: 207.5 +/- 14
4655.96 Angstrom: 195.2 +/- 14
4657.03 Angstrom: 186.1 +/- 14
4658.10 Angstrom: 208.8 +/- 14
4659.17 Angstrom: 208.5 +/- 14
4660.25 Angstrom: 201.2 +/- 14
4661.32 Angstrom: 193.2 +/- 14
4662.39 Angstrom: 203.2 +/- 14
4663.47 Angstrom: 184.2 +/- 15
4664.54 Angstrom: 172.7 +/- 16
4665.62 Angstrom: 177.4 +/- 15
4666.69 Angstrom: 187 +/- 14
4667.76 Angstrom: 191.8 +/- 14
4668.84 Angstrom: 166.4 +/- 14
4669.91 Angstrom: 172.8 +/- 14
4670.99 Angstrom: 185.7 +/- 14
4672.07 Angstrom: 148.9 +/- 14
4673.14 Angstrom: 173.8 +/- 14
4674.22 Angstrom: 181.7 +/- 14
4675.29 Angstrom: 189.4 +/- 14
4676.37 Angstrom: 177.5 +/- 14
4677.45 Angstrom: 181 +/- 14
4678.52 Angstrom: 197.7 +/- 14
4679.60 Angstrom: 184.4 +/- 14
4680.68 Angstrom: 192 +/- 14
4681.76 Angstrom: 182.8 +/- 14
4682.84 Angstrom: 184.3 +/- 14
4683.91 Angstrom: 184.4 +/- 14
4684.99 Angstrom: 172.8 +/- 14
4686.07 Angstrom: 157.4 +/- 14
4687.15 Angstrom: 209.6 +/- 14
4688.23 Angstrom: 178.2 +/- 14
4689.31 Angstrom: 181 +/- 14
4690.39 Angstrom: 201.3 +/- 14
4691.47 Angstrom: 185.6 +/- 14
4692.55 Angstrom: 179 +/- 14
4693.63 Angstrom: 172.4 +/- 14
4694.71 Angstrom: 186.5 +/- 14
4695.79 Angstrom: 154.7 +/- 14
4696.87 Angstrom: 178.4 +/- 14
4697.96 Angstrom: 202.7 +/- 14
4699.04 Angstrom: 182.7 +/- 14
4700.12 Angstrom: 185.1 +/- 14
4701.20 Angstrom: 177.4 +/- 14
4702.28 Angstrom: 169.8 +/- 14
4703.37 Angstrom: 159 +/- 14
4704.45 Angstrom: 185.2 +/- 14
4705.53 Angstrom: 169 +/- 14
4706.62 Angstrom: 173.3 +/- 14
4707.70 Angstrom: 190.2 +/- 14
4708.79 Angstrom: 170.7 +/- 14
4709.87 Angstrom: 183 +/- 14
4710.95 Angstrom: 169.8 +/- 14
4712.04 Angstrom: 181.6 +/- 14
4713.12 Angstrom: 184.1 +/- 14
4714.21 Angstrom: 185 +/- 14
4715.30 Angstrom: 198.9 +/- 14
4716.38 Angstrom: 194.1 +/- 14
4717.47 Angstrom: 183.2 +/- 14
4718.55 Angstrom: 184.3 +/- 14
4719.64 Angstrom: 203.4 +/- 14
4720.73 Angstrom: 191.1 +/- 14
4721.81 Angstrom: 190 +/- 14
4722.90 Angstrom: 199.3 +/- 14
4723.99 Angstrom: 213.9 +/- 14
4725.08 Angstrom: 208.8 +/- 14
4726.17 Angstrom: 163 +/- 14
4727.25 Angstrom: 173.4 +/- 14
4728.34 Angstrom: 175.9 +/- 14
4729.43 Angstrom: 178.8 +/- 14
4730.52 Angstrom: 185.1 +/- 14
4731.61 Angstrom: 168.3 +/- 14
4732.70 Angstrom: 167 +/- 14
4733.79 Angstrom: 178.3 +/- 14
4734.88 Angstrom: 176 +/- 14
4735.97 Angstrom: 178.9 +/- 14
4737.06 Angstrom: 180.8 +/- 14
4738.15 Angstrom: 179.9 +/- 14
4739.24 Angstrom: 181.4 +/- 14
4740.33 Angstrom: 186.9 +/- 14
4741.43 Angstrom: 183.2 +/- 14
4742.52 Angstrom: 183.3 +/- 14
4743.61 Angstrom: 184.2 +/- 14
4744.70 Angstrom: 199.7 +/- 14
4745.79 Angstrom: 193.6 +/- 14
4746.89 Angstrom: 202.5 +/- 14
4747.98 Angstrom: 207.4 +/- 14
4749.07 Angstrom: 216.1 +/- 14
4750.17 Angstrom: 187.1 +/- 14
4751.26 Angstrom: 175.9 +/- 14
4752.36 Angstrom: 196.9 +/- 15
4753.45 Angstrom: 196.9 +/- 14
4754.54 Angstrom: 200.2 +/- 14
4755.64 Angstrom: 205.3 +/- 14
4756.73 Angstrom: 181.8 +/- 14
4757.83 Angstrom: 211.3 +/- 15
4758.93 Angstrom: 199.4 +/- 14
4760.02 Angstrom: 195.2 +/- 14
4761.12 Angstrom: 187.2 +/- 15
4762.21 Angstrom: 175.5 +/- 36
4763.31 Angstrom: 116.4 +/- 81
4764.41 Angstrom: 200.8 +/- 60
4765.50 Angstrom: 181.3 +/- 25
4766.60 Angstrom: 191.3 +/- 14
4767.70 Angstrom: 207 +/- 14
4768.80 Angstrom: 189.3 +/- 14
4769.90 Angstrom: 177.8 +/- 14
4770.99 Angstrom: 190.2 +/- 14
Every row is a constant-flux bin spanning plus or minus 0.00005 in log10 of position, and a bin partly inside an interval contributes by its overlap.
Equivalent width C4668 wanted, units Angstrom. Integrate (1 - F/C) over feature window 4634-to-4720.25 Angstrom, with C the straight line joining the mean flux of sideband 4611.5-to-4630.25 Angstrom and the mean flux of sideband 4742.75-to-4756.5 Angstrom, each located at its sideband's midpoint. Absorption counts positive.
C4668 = 4.5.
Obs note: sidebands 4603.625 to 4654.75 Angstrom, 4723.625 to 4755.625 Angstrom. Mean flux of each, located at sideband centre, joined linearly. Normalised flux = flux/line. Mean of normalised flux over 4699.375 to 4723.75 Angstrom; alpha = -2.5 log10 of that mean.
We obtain 0.024 mag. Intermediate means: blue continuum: 189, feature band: 183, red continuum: 187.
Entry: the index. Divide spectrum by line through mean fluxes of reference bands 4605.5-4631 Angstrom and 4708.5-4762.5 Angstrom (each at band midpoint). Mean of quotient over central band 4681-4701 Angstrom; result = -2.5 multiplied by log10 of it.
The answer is 0.04 mag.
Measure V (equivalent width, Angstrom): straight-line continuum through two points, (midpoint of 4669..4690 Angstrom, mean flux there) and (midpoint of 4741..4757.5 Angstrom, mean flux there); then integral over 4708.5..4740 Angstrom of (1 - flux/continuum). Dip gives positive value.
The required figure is 1.0 Angstrom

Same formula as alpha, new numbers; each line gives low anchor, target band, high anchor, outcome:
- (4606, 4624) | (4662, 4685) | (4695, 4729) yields 0.028 mag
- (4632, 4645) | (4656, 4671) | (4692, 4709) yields -0.030 mag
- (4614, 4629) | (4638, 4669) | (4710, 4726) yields 0.025 mag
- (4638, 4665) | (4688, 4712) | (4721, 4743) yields 0.038 mag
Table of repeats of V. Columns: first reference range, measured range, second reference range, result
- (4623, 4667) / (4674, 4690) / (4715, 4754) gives 0.5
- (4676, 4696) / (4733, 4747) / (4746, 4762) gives 0.7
